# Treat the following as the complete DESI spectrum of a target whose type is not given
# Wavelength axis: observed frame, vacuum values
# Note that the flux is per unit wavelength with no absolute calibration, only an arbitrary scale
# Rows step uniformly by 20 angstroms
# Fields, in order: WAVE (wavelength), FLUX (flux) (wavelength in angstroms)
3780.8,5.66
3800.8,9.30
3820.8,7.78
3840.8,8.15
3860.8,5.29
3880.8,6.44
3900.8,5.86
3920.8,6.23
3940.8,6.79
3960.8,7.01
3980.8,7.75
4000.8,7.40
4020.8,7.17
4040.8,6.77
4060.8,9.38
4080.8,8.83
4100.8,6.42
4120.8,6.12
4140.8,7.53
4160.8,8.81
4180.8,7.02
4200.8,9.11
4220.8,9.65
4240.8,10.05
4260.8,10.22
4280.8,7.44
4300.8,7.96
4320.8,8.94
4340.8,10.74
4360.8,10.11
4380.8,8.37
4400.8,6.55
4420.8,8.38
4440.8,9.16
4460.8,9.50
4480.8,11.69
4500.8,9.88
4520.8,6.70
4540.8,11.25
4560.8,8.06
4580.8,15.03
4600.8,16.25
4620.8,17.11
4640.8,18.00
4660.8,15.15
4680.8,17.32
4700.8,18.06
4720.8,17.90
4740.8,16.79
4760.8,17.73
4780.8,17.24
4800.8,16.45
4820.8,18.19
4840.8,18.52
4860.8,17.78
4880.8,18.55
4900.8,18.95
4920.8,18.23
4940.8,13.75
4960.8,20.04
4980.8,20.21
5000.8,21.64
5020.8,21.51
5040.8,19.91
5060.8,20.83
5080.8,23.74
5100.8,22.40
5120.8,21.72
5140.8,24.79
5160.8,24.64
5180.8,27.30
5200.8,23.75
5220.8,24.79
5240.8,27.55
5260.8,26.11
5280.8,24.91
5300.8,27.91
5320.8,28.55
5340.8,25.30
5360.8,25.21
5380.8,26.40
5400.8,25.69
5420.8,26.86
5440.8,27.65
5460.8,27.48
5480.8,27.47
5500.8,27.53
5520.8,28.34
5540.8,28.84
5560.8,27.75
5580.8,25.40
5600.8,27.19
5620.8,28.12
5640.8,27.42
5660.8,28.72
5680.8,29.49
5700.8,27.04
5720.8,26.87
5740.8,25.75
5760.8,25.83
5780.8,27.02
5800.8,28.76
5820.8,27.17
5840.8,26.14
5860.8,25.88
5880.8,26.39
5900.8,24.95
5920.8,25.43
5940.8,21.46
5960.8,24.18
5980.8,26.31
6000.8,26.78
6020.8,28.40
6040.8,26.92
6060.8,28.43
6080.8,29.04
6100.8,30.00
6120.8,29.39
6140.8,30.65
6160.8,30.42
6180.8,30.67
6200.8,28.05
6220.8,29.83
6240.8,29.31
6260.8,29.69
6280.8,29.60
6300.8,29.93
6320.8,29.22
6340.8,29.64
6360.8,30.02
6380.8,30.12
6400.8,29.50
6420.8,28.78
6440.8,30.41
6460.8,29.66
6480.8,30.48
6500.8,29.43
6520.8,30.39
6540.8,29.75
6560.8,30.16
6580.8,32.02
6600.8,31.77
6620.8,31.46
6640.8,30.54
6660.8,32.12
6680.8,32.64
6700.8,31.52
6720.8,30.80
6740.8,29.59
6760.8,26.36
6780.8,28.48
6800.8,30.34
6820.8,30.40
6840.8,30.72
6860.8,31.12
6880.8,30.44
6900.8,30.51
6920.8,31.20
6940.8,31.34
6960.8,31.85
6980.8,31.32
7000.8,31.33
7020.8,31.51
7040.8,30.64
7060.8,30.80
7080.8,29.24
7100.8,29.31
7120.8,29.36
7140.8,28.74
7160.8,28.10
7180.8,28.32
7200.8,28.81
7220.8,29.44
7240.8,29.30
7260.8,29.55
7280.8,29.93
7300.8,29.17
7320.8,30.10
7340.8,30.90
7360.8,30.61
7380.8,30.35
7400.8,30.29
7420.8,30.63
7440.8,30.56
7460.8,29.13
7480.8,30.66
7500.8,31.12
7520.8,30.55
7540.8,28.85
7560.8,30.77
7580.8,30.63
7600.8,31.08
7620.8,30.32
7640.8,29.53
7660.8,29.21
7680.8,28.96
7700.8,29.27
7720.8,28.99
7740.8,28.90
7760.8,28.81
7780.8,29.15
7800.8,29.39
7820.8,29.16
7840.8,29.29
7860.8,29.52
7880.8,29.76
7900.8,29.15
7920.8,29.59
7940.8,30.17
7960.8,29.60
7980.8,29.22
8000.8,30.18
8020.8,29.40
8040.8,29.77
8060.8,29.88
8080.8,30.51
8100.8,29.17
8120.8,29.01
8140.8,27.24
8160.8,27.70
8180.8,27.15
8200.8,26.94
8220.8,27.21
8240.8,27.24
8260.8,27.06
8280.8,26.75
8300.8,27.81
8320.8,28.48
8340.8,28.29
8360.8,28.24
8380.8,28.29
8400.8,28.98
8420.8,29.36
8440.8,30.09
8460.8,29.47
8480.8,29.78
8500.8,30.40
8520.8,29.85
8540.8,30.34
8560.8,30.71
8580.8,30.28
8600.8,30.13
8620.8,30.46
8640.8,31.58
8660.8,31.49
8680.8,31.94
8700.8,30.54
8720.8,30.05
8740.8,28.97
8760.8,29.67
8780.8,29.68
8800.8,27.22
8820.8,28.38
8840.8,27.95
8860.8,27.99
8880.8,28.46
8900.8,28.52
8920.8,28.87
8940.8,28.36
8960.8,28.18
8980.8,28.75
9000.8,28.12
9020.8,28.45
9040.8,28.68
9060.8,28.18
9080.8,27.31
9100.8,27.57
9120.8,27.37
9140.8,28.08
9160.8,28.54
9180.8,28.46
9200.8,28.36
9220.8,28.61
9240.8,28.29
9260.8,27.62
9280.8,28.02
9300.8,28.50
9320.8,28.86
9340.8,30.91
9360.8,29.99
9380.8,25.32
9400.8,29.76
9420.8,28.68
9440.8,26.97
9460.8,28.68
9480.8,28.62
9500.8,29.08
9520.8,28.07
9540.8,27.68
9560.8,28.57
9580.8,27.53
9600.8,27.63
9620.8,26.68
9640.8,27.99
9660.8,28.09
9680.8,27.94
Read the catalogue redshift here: 0.148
